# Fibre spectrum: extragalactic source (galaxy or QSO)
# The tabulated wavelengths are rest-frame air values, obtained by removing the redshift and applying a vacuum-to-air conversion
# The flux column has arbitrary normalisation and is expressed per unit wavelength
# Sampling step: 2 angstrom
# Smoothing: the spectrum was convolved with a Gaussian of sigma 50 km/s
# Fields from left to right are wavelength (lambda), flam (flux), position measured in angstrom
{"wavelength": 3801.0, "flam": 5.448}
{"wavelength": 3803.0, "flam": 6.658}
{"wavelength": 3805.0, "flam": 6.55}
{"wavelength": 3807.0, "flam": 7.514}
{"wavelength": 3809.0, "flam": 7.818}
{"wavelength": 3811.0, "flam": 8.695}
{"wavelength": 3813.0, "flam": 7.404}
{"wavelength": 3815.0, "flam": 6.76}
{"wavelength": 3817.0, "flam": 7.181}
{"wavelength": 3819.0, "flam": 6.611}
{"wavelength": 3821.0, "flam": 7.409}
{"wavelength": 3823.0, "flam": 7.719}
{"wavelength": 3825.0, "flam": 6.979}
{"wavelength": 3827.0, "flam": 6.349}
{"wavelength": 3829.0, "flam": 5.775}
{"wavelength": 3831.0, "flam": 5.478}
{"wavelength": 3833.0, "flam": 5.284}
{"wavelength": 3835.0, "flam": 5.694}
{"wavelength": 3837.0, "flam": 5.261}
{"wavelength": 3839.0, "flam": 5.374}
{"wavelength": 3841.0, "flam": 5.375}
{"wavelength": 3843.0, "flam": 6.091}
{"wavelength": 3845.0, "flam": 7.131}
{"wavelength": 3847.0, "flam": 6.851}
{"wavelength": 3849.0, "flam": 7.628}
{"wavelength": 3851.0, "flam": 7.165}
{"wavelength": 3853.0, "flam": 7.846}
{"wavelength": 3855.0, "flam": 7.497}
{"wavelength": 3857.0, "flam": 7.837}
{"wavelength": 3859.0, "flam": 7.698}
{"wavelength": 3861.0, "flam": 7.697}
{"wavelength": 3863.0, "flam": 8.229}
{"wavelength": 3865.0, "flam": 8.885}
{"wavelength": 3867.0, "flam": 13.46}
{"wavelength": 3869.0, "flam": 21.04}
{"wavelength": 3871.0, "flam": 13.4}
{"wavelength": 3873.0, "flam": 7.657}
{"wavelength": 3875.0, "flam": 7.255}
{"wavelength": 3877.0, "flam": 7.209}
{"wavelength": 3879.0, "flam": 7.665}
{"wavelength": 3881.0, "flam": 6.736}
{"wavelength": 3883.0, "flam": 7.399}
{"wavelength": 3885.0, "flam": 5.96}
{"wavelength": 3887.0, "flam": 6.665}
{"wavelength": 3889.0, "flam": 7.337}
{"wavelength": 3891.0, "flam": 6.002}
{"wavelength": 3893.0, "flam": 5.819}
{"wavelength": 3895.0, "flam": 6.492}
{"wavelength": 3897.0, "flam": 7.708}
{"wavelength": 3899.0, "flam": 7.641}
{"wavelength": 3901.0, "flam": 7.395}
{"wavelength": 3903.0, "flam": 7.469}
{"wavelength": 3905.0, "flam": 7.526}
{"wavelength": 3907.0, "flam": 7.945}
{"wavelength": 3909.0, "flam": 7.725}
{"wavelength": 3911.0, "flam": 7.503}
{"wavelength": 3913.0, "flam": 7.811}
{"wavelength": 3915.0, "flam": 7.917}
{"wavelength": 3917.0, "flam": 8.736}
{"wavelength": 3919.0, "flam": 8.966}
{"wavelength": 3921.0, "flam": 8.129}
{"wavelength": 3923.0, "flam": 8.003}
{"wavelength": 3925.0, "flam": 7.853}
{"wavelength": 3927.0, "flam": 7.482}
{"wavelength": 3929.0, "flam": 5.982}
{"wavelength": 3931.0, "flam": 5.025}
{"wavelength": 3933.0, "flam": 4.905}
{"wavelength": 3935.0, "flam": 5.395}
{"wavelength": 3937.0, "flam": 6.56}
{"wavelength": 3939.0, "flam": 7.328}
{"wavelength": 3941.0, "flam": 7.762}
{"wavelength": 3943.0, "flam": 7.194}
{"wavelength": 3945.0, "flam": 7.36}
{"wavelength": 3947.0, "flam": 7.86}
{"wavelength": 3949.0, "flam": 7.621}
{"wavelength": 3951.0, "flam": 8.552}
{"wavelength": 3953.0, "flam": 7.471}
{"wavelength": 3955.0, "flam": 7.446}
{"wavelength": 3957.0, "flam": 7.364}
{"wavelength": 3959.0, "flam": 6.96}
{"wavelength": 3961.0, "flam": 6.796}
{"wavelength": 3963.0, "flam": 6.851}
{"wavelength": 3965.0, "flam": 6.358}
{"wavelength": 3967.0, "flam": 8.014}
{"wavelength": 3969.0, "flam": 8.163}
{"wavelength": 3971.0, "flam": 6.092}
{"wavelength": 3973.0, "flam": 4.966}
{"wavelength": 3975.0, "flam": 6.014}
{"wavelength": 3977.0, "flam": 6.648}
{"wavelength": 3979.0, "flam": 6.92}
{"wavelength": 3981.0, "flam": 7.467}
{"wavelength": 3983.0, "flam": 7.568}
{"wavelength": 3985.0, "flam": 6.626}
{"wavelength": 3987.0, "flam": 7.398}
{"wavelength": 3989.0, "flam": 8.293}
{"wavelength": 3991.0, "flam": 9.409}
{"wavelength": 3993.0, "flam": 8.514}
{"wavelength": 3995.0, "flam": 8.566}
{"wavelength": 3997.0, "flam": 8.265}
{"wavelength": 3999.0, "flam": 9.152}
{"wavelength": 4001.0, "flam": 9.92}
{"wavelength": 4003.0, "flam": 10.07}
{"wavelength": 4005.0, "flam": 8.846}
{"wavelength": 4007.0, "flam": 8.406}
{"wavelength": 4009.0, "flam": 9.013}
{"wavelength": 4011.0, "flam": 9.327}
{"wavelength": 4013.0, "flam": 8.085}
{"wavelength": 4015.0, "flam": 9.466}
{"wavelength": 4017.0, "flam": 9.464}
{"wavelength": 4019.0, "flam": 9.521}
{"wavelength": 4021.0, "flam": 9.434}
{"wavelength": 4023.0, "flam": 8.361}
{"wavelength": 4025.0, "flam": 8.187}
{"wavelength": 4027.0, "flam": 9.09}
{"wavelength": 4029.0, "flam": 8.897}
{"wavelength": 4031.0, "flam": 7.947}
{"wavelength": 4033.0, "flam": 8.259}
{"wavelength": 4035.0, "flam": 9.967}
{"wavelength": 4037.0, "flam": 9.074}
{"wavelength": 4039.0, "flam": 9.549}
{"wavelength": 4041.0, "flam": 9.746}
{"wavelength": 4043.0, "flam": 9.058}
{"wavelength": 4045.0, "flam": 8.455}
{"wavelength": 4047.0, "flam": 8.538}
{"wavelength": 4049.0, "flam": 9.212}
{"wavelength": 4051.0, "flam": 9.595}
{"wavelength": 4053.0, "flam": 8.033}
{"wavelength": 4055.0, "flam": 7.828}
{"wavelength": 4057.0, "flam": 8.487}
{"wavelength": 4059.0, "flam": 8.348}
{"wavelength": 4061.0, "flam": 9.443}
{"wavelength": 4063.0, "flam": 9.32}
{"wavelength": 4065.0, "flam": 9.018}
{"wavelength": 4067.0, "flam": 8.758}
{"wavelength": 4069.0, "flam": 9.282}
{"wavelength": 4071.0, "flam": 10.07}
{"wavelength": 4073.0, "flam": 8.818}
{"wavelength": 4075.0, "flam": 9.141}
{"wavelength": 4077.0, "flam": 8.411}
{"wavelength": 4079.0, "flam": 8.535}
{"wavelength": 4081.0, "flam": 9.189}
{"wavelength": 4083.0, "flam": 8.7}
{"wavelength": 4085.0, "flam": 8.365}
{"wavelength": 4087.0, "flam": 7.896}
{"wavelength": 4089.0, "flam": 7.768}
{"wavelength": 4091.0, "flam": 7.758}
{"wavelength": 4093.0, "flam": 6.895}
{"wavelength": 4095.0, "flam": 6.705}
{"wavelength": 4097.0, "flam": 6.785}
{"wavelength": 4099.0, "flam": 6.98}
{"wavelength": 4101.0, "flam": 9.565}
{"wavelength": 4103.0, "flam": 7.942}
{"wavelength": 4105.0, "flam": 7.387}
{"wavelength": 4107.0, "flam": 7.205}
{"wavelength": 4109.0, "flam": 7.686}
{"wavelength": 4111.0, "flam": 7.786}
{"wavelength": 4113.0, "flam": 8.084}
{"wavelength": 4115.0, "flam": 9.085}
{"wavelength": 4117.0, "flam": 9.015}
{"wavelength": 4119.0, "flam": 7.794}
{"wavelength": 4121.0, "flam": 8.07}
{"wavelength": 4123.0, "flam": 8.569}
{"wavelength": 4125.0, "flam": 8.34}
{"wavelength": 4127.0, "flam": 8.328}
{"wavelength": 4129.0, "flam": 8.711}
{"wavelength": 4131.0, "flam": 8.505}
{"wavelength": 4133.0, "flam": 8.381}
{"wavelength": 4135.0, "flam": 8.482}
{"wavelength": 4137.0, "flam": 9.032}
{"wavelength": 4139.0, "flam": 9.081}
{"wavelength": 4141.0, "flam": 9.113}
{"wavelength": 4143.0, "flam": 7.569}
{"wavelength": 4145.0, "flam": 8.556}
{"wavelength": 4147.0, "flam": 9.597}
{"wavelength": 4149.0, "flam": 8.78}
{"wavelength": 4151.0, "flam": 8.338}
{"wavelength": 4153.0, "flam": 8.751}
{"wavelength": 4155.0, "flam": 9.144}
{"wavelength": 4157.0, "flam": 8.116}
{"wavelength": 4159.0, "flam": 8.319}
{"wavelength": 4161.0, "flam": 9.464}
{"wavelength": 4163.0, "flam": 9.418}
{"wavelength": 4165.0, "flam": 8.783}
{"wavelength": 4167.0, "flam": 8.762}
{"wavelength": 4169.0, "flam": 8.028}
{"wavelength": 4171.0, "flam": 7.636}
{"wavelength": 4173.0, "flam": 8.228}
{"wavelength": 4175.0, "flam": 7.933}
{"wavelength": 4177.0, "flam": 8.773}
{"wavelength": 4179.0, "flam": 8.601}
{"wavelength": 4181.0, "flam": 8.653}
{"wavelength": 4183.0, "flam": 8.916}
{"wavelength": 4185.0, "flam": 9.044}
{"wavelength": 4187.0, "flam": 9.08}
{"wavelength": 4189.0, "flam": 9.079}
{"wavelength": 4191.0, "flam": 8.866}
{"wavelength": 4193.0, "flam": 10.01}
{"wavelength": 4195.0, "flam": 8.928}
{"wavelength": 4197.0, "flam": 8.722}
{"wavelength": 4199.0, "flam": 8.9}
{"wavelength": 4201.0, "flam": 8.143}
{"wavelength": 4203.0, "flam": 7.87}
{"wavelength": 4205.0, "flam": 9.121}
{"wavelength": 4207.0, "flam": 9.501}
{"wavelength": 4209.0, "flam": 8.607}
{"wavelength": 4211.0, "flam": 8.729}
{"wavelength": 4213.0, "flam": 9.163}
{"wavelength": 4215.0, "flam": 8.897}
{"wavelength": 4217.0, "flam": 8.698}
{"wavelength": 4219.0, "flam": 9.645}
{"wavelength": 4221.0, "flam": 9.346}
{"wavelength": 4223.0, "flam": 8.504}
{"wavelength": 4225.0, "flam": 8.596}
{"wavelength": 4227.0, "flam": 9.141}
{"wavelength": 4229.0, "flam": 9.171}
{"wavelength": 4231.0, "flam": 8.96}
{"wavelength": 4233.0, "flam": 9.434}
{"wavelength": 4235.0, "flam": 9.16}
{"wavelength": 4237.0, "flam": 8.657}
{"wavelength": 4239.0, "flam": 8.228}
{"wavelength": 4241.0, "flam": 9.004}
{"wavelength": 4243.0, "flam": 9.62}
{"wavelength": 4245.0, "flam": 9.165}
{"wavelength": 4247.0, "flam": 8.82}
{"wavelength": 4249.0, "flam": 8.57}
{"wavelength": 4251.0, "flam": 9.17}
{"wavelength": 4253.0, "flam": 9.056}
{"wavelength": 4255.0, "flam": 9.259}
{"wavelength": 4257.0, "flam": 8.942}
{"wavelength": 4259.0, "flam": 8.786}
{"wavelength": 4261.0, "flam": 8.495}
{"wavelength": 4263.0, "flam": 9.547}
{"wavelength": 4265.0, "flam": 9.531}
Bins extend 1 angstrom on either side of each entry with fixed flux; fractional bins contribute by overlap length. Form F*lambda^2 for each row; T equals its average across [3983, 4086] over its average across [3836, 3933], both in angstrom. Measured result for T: 1.23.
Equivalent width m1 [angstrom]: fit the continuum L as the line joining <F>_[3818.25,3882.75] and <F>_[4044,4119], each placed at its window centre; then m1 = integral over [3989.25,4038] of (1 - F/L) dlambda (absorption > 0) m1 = -4.6 angstrom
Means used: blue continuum 7.76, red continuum 8.37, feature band 8.96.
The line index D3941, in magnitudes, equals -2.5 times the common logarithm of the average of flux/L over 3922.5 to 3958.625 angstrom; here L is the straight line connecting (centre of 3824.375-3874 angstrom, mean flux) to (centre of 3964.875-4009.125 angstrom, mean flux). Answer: 0.12 mag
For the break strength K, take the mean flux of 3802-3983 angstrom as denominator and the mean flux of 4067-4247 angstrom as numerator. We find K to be 1.2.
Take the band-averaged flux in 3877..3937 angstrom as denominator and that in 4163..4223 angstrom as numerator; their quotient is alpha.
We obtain 1.2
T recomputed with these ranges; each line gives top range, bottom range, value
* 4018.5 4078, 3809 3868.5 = 1.36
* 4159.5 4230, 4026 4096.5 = 1.09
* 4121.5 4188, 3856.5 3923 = 1.19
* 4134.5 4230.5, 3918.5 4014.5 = 1.29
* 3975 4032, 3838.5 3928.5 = 1.14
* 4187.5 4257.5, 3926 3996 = 1.43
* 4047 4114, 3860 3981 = 1.18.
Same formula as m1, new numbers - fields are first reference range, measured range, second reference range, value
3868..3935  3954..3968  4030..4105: 1.7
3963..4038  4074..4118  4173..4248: 2.6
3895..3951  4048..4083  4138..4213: -3.3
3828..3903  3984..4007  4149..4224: -1.6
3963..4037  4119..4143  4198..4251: 0.3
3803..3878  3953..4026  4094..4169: 0.6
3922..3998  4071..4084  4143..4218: -1.4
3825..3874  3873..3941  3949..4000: 4.8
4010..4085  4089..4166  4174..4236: 5.2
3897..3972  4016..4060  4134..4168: -4.6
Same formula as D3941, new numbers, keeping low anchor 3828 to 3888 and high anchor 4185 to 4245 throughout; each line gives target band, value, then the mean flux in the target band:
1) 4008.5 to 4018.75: -0.102 mag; 9.11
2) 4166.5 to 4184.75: 0.053 mag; 8.41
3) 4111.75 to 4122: 0.031 mag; 8.39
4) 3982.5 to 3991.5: 0.056 mag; 7.79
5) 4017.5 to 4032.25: -0.059 mag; 8.79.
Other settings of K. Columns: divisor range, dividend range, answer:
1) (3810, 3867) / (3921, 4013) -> 1.07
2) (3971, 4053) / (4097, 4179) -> 0.99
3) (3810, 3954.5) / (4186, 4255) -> 1.20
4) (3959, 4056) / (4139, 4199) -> 1.05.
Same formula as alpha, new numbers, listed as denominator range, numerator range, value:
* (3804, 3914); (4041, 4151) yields 1.12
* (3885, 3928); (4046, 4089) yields 1.17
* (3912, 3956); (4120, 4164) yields 1.18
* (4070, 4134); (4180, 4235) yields 1.09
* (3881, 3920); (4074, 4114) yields 1.08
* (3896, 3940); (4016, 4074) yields 1.22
